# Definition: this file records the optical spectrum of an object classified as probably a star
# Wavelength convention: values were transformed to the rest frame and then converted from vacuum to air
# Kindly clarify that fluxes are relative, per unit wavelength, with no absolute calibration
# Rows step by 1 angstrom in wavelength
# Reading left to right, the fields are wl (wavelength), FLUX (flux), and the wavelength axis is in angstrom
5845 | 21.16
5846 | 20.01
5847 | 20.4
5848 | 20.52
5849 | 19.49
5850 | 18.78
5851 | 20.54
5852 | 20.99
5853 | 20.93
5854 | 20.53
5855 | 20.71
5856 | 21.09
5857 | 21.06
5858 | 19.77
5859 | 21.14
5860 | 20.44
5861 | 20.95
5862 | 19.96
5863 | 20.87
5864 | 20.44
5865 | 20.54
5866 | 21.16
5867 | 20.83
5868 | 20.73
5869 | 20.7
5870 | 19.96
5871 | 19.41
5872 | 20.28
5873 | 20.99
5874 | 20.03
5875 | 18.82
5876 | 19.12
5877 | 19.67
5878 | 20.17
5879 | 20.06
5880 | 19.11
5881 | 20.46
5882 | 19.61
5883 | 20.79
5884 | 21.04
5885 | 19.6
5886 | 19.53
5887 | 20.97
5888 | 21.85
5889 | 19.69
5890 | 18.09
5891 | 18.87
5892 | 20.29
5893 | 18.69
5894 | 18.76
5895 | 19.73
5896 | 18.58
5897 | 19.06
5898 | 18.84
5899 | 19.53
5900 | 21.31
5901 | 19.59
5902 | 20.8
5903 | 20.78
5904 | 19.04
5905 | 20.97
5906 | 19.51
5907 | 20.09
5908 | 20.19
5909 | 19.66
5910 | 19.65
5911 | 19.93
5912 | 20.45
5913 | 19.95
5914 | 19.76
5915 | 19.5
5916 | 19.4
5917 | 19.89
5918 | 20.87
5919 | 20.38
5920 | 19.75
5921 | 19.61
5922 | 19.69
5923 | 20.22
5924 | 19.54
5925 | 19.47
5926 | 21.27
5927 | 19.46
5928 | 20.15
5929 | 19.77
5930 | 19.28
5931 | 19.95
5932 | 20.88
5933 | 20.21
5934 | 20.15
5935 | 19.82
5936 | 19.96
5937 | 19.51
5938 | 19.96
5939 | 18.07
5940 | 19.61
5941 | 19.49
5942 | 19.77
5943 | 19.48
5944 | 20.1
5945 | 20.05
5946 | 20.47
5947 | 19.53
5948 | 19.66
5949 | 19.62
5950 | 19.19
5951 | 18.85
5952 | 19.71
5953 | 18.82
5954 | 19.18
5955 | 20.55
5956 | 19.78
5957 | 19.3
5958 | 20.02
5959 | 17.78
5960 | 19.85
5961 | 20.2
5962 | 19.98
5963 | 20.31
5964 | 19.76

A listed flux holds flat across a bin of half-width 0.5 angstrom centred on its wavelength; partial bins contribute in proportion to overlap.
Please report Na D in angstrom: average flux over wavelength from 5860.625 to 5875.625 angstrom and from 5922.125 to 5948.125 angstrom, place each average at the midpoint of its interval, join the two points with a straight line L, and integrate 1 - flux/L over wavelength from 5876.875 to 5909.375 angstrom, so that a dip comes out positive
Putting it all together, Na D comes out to 0.51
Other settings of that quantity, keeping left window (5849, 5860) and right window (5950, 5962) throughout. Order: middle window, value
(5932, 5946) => -0.1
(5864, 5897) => 0.5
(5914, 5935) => -0.2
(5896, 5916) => 0.1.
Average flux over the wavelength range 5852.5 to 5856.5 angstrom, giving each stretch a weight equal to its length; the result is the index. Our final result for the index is 20.8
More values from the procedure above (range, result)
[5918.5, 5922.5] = 19.9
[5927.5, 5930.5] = 19.7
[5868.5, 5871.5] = 20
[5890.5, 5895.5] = 19.3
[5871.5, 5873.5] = 20.6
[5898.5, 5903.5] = 20.4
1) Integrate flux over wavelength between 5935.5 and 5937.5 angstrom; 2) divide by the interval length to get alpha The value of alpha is 19.7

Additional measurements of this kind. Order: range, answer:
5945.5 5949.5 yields 19.8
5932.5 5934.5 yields 20.2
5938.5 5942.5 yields 19.2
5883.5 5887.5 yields 20.3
